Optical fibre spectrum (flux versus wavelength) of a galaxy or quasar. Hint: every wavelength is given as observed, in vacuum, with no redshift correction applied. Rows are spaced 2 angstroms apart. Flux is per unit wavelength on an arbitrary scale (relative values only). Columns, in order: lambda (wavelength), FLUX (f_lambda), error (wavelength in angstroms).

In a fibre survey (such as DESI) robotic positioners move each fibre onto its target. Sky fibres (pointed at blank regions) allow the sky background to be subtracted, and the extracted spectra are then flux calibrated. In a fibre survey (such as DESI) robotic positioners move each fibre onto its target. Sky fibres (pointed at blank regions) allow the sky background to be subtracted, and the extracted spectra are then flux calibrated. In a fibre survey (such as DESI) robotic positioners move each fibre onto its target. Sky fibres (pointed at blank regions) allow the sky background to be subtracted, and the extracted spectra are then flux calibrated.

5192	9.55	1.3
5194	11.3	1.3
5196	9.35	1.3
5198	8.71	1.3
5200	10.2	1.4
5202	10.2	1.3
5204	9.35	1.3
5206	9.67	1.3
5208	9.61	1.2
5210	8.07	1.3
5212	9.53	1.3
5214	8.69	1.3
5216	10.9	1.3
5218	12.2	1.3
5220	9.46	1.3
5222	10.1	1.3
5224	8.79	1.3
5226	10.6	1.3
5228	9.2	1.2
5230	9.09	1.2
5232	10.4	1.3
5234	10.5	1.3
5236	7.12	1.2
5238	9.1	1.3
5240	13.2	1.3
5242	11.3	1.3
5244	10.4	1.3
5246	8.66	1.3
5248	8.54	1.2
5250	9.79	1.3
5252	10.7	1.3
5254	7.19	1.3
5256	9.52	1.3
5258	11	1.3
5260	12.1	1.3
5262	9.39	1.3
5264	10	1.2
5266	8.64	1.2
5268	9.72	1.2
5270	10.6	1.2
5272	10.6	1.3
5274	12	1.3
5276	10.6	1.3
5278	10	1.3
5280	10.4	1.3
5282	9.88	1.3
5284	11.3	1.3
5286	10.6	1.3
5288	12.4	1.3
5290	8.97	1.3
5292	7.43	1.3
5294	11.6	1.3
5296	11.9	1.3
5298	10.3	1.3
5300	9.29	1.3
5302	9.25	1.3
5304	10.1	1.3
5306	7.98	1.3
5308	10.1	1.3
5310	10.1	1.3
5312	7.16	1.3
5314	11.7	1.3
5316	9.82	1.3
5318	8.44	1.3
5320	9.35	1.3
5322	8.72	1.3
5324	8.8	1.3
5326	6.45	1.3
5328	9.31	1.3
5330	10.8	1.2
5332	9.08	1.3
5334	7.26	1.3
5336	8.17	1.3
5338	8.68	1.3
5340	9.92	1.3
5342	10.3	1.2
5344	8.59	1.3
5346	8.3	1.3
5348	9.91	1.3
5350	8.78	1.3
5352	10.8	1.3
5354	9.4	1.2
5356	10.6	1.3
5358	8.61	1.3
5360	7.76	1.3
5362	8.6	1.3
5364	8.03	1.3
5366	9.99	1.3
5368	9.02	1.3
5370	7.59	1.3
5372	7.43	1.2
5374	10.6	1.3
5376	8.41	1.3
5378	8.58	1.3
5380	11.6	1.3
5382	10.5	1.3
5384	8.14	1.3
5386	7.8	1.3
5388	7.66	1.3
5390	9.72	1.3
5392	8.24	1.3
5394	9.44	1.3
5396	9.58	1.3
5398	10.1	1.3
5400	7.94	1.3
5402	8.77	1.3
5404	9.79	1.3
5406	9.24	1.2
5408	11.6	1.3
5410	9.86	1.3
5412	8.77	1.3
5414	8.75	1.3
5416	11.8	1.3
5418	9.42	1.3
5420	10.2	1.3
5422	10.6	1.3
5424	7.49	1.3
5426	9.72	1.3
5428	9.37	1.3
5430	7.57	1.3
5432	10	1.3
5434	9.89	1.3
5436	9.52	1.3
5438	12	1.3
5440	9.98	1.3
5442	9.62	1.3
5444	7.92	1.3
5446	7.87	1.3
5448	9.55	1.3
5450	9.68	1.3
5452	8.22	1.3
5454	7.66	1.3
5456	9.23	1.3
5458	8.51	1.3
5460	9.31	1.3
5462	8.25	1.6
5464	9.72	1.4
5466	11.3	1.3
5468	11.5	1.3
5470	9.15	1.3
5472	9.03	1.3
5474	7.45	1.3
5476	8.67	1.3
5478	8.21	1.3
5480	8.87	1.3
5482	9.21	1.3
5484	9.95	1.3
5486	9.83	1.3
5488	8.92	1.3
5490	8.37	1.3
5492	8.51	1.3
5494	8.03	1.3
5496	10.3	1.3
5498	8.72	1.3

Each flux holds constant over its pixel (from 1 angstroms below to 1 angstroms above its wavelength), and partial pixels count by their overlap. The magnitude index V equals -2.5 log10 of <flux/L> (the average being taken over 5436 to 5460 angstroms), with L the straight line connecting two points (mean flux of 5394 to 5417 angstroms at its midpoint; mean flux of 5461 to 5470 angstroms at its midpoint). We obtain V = 0.09 mag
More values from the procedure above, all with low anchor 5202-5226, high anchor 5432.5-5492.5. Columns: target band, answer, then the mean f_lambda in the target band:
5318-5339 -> 0.10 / 8.65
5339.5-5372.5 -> 0.05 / 9.05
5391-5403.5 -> 0.04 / 9.04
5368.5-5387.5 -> 0.05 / 8.93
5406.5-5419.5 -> -0.08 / 10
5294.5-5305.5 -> -0.06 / 10.1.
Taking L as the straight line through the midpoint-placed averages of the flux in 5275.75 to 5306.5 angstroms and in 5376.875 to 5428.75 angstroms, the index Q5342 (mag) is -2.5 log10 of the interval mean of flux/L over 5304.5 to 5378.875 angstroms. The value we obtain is 0.093 mag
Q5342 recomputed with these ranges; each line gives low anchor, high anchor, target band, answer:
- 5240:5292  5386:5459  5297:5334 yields 0.08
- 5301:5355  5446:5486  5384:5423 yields -0.03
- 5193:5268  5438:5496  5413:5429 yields -0.05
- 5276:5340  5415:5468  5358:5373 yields 0.14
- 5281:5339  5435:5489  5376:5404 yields 0.03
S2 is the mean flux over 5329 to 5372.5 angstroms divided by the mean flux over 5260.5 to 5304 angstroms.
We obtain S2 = 0.88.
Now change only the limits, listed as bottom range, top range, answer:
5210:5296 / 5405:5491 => 0.93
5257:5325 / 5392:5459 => 0.94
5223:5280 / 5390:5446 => 0.95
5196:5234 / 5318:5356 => 0.93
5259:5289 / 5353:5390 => 0.85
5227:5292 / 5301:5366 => 0.91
